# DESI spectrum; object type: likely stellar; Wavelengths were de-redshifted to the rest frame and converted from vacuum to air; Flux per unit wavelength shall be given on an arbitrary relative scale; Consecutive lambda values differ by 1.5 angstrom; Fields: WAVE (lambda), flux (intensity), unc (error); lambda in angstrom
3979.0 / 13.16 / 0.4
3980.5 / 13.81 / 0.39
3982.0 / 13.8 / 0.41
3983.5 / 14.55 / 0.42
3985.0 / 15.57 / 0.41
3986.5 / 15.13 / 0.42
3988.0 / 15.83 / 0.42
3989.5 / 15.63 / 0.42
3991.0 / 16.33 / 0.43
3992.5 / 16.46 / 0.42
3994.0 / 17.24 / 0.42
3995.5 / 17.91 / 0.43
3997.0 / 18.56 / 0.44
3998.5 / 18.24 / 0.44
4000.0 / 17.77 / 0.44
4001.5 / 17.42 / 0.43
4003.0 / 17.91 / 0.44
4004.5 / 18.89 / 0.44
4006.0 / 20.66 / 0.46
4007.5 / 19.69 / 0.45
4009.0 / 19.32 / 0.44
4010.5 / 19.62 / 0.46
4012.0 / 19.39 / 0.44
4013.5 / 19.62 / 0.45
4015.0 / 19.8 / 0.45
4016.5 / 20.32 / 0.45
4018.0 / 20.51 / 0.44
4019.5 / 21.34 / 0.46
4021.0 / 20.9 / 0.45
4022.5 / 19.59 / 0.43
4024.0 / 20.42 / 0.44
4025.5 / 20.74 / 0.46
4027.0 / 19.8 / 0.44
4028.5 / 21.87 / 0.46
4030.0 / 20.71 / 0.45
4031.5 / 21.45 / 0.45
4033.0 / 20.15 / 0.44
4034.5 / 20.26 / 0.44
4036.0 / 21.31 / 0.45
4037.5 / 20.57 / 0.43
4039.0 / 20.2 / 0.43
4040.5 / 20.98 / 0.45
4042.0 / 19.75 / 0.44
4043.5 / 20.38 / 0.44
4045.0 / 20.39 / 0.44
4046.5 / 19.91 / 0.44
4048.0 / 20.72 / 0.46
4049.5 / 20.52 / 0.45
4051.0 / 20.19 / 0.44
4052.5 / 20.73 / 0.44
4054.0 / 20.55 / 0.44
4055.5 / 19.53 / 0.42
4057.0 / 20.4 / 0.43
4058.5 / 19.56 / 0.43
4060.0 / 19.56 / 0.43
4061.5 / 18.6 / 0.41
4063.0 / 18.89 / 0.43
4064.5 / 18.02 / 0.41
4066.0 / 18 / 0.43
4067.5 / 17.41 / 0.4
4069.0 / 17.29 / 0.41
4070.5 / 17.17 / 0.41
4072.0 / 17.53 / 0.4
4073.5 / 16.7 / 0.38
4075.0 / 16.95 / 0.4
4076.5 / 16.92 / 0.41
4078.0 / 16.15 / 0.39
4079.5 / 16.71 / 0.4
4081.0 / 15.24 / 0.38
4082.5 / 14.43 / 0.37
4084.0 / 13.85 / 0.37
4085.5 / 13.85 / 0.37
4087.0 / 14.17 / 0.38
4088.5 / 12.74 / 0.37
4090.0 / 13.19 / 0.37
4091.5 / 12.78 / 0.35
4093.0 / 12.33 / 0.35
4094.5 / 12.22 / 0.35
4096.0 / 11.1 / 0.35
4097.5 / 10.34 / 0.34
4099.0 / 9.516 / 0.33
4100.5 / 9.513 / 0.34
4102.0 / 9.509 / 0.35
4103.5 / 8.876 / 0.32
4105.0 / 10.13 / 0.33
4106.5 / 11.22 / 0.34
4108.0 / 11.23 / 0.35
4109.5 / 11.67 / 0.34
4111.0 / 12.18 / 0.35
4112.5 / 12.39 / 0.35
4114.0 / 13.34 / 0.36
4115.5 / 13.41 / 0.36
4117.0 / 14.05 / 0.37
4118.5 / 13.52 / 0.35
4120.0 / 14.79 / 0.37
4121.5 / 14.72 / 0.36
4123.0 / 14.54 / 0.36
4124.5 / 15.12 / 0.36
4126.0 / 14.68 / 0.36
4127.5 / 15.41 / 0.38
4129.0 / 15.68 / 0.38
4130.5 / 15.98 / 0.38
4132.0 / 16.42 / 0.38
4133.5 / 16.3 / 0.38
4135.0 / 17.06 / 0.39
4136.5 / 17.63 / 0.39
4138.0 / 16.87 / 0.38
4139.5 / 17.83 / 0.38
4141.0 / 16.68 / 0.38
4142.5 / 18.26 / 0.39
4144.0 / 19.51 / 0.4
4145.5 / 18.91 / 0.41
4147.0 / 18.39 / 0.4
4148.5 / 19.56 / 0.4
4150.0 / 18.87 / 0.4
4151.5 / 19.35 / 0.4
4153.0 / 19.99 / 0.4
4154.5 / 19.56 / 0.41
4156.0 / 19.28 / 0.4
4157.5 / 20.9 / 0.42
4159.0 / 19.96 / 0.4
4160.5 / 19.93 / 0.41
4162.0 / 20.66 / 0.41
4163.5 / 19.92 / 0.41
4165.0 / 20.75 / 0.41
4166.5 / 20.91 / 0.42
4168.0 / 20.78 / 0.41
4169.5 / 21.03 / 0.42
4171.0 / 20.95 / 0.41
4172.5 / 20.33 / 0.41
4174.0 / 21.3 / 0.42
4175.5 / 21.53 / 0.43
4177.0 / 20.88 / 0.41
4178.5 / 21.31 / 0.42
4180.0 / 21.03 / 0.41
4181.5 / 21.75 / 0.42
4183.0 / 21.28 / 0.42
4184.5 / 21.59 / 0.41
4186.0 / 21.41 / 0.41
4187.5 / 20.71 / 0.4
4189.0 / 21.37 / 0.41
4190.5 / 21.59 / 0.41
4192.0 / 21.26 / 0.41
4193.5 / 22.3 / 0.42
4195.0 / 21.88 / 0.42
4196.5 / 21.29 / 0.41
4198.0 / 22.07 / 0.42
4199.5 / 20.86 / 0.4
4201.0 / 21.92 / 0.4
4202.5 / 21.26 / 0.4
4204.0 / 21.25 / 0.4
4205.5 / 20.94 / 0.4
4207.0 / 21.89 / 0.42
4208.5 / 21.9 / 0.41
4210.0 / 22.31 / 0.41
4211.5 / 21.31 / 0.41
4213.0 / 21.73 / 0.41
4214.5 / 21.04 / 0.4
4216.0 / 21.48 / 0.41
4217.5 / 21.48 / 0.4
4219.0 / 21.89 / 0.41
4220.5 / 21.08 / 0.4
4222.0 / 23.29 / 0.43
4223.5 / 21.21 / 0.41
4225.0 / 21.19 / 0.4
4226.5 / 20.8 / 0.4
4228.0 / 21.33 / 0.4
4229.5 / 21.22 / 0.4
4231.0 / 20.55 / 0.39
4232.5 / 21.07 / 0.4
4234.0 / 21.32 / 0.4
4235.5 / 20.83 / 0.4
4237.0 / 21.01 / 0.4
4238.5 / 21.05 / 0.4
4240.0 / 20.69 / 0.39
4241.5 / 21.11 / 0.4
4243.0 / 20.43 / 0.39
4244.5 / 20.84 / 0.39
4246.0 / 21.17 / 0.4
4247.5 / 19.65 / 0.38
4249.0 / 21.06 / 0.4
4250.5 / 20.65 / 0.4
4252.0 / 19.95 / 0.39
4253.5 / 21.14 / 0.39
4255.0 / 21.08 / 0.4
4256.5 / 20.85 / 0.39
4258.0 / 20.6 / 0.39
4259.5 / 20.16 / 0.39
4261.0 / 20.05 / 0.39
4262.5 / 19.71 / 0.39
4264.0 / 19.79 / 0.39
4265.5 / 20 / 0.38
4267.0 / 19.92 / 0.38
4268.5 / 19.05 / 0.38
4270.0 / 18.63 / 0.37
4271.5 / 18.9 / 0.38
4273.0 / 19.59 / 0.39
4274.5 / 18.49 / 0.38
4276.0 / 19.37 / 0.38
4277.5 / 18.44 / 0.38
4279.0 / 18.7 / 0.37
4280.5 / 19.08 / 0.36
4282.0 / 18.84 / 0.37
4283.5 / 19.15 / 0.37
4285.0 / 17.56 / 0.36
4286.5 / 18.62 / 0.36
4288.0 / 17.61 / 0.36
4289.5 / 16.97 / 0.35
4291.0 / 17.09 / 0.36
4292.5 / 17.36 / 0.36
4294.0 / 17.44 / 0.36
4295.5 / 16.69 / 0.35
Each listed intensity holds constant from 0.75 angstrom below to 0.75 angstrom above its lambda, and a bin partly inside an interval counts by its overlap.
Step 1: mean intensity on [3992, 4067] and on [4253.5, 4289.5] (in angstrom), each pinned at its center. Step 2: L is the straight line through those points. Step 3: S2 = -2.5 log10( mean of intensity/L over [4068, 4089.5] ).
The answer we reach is 0.244 mag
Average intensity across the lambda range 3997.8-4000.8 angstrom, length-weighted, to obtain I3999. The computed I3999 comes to 18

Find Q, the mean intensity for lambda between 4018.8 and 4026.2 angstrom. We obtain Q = 20.6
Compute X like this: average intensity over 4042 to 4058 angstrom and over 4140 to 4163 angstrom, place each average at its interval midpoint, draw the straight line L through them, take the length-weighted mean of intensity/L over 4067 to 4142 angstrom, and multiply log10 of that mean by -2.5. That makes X 0.36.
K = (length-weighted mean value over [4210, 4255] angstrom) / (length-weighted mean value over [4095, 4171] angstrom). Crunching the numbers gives 1.3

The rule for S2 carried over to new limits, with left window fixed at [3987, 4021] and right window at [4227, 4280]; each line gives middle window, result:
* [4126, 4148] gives 0.14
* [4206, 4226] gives -0.09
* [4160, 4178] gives -0.06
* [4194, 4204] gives -0.09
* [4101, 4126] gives 0.47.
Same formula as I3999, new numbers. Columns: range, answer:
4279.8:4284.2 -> 19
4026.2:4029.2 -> 20.8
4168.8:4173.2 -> 20.8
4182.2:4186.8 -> 21.4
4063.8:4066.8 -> 18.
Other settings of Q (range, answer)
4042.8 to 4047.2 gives 20.2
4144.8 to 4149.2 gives 18.9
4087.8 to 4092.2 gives 12.9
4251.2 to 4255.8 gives 20.7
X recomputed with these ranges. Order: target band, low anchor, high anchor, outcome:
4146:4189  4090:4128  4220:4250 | -0.24 mag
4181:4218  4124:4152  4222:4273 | -0.13 mag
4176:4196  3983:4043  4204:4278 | -0.06 mag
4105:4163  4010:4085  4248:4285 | 0.18 mag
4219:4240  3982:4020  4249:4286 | -0.10 mag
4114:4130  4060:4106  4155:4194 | 0.18 mag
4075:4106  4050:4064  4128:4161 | 0.44 mag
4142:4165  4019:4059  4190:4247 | 0.08 mag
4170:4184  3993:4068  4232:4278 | -0.06 mag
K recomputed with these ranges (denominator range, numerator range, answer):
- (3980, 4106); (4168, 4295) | 1.18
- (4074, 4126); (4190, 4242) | 1.64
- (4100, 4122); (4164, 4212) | 1.77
